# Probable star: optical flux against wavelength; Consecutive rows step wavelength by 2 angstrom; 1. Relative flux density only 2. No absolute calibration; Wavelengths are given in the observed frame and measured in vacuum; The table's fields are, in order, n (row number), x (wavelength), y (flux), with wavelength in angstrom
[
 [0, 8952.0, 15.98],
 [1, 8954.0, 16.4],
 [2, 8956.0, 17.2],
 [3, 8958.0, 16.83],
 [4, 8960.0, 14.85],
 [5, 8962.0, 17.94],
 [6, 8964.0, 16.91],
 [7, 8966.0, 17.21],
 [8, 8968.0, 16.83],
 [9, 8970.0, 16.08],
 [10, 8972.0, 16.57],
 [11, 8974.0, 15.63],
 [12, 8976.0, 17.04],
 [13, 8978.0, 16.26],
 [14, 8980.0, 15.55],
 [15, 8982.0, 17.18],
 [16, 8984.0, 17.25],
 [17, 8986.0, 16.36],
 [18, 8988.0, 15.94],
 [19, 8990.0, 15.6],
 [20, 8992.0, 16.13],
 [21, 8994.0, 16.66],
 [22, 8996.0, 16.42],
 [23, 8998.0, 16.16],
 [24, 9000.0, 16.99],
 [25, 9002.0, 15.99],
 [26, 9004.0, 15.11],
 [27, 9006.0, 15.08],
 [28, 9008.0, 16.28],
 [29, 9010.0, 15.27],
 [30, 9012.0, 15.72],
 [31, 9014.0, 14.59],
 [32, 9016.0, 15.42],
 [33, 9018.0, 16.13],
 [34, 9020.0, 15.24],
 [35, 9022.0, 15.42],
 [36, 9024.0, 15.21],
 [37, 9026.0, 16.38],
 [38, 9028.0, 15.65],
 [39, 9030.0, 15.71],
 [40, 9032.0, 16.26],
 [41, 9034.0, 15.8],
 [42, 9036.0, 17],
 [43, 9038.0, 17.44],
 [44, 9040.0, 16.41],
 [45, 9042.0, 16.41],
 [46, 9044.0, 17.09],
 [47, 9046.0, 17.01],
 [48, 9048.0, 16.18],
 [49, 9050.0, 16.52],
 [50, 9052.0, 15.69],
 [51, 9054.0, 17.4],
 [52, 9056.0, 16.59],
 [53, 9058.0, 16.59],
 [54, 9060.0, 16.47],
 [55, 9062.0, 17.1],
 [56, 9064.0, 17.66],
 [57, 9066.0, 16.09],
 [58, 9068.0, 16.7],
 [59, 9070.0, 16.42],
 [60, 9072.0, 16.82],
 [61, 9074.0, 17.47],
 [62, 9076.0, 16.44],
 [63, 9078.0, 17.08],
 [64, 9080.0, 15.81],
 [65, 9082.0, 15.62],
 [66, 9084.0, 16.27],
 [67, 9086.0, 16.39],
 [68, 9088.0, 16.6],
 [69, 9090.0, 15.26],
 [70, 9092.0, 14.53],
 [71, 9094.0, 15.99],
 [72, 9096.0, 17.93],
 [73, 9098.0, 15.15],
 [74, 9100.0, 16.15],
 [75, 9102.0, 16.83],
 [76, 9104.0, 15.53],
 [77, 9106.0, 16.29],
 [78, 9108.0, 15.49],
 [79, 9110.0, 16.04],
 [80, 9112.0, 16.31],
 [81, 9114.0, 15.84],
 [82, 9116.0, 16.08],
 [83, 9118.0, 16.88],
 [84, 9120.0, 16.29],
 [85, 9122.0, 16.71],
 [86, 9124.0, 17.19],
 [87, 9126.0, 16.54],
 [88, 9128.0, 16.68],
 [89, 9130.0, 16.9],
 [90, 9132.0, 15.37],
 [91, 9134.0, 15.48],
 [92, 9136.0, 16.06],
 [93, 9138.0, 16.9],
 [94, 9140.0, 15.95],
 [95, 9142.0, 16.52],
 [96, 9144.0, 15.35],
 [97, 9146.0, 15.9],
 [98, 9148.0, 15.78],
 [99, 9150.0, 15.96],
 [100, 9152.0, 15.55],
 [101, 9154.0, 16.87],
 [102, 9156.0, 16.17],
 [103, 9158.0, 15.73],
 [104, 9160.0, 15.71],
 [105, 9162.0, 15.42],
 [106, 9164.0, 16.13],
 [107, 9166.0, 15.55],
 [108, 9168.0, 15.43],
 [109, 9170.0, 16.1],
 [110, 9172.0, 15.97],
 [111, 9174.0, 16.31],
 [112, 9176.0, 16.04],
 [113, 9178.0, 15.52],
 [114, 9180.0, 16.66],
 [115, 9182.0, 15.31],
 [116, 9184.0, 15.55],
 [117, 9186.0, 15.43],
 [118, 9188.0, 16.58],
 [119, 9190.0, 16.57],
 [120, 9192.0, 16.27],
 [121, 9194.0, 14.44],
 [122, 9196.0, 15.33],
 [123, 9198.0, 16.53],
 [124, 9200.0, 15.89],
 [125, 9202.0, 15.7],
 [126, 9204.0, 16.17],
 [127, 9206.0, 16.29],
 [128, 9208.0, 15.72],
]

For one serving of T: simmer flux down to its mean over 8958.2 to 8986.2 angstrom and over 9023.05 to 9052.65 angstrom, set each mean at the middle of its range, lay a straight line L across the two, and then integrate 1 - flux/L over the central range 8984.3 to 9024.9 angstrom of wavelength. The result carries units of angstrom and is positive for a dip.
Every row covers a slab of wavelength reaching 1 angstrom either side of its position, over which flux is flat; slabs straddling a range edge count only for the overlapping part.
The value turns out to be 1.6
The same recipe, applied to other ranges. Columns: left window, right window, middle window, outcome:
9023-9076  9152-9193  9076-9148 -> 0.3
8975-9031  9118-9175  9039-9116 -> -1.6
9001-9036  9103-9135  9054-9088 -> -1.4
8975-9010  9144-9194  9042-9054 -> -0.3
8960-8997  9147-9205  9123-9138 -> -0.3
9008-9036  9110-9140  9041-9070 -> -1.4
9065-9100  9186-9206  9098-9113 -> 0.2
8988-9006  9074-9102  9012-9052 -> 0.1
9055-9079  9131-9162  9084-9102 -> 0.5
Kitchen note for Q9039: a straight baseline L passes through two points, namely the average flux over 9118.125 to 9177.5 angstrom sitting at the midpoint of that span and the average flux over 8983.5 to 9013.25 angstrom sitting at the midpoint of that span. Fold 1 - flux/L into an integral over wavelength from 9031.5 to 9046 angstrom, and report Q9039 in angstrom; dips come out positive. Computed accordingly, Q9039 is -0.6 angstrom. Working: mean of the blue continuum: 16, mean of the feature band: 16.7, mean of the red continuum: 16.1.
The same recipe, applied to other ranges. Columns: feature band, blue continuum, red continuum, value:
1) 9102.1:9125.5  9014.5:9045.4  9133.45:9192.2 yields -0.38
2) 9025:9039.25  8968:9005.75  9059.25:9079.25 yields 0.21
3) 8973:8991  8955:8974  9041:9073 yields 0.37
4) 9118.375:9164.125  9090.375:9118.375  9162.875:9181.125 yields -0.44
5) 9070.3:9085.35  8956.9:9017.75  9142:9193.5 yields -0.41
